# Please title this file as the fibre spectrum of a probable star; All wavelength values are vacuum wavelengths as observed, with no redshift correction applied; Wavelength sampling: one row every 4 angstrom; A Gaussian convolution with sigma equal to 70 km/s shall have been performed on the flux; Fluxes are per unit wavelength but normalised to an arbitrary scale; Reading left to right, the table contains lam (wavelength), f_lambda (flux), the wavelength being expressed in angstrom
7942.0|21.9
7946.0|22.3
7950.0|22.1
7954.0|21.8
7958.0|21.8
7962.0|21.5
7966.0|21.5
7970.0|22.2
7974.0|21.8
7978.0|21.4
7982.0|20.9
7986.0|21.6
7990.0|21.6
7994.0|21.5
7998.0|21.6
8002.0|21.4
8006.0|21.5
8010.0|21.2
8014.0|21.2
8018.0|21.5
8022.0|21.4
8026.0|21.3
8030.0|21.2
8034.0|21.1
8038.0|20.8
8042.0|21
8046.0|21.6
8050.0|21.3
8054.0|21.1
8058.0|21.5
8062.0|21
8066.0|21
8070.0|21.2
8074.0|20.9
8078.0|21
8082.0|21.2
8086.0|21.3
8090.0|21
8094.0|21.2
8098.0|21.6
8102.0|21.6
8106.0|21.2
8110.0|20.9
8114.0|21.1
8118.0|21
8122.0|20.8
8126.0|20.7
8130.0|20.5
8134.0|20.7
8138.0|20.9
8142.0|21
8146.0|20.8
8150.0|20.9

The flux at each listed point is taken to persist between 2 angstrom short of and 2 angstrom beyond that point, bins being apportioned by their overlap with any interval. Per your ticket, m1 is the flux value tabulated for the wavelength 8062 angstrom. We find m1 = 21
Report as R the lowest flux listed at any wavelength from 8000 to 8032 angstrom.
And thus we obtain 21.2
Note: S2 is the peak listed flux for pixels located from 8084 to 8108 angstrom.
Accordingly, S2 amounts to 21.6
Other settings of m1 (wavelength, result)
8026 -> 21.3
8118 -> 21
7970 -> 22.2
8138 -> 20.9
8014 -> 21.2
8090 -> 21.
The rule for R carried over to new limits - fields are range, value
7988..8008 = 21.4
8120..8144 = 20.5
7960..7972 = 21.5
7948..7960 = 21.8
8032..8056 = 20.8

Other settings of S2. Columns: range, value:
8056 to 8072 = 21.5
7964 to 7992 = 22.2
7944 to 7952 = 22.3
